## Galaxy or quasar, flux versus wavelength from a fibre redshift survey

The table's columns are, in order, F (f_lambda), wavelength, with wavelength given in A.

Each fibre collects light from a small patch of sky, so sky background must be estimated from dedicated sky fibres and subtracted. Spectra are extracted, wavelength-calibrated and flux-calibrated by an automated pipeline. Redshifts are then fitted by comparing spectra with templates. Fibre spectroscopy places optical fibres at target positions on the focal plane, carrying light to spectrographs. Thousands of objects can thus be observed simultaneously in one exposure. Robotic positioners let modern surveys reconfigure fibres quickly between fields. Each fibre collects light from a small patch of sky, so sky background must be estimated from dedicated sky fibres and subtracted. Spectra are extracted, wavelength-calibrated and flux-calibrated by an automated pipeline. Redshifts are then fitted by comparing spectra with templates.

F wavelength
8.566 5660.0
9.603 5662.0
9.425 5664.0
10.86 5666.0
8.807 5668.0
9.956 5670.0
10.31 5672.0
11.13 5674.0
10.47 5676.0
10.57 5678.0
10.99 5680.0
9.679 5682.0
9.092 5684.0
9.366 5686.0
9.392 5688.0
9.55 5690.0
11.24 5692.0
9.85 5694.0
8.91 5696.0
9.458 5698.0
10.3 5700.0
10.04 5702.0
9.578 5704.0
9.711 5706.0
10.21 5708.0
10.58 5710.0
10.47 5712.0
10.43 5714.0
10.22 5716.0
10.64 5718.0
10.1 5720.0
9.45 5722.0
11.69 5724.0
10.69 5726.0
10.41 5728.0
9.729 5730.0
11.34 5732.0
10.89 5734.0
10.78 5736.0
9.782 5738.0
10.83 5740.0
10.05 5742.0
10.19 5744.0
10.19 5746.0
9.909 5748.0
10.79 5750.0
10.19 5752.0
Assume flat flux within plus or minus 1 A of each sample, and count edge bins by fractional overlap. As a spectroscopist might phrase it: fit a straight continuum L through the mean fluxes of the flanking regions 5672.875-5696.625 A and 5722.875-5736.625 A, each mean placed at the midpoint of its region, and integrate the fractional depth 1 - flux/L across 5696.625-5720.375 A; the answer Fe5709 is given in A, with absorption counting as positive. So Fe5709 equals 0.7 A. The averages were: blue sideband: 10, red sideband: 10.8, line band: 10.1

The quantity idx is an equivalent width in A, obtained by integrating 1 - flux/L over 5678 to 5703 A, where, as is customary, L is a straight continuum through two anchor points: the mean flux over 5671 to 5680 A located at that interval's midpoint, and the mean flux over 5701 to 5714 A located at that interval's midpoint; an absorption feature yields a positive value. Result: 1.3 A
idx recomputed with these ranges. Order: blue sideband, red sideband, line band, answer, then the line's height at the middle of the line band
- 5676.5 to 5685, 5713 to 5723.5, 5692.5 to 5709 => 0.6 A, 10.2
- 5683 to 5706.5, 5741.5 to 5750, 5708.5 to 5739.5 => -1.6 A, 9.97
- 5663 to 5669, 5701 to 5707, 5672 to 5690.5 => -0.6 A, 9.73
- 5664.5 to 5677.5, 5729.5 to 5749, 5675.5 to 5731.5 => 1.1 A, 10.3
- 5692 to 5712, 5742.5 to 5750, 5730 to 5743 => -0.5 A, 10.1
